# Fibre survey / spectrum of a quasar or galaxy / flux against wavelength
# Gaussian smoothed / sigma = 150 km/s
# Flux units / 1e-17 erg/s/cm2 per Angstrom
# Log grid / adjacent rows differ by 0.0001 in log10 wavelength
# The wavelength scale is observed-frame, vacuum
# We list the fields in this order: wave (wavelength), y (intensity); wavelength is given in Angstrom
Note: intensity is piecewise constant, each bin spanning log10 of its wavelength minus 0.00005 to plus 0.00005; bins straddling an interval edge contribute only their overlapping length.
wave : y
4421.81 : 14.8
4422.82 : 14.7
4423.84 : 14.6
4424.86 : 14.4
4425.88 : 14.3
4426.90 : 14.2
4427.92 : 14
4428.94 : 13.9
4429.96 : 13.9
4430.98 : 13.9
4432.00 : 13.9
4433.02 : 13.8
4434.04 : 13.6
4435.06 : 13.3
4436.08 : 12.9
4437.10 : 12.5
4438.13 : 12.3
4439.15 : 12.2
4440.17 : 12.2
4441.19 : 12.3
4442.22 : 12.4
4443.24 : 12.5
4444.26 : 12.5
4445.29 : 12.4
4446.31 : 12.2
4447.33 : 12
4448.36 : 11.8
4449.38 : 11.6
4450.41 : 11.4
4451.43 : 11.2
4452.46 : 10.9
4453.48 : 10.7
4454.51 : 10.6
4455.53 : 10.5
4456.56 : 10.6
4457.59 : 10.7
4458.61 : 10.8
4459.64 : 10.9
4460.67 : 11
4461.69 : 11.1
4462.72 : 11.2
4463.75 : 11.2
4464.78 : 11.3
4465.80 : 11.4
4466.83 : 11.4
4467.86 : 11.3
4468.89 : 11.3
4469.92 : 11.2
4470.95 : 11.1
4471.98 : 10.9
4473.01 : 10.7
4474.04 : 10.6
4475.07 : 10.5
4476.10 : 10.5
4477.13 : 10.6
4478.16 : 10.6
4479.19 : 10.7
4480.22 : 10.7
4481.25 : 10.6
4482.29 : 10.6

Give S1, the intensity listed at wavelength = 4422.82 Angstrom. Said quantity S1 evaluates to 14.7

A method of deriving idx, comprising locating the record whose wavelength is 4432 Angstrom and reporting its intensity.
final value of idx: 13.9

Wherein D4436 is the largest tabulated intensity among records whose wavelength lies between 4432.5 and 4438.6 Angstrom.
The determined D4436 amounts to 13.8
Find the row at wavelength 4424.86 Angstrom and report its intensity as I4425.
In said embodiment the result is 14.4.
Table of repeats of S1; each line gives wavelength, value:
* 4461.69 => 11.1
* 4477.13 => 10.6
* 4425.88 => 14.3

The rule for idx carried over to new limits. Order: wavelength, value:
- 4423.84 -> 14.6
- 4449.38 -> 11.6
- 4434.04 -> 13.6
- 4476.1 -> 10.5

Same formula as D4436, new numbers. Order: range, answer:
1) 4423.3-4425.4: 14.6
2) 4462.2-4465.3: 11.3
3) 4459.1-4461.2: 11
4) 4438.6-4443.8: 12.5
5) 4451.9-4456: 10.9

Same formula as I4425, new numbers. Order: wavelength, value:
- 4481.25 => 10.6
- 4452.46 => 10.9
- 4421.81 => 14.8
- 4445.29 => 12.4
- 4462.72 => 11.2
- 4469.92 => 11.2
